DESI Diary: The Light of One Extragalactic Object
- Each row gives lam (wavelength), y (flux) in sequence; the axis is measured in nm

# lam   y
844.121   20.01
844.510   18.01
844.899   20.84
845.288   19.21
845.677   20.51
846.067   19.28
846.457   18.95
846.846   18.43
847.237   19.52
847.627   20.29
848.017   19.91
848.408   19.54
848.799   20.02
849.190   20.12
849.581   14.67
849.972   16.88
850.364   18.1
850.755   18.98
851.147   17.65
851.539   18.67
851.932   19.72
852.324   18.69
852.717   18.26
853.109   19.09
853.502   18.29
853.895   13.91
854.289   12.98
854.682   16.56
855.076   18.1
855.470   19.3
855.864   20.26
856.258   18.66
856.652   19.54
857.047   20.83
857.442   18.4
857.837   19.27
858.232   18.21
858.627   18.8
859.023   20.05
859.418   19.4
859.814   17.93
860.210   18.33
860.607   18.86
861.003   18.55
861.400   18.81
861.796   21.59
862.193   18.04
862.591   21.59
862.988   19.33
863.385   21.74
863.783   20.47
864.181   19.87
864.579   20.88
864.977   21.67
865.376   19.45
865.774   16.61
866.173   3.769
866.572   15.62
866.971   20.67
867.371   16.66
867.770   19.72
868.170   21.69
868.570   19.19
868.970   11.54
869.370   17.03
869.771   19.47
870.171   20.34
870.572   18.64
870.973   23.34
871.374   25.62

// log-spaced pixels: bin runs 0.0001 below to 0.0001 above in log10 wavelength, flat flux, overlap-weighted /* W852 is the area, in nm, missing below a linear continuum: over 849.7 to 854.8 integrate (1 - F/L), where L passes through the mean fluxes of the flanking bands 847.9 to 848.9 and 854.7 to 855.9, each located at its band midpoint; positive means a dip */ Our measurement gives 0.45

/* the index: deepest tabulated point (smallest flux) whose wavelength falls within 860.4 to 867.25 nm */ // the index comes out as 3.769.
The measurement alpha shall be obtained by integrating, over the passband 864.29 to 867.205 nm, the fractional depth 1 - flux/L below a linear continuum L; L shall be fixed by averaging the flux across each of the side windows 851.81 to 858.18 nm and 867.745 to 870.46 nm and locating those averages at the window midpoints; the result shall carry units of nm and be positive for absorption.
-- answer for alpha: 0.20 nm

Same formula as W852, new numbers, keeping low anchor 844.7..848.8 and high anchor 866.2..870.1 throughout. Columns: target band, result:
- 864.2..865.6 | -0.22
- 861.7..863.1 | -0.16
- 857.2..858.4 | -0.01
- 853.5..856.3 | 0.25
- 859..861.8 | -0.11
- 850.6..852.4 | 0.04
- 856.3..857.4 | -0.07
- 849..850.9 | 0.16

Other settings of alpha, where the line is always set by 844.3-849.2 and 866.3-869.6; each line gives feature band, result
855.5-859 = -0.14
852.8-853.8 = 0.04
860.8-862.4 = -0.10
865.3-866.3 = 0.25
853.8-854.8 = 0.24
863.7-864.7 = -0.14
